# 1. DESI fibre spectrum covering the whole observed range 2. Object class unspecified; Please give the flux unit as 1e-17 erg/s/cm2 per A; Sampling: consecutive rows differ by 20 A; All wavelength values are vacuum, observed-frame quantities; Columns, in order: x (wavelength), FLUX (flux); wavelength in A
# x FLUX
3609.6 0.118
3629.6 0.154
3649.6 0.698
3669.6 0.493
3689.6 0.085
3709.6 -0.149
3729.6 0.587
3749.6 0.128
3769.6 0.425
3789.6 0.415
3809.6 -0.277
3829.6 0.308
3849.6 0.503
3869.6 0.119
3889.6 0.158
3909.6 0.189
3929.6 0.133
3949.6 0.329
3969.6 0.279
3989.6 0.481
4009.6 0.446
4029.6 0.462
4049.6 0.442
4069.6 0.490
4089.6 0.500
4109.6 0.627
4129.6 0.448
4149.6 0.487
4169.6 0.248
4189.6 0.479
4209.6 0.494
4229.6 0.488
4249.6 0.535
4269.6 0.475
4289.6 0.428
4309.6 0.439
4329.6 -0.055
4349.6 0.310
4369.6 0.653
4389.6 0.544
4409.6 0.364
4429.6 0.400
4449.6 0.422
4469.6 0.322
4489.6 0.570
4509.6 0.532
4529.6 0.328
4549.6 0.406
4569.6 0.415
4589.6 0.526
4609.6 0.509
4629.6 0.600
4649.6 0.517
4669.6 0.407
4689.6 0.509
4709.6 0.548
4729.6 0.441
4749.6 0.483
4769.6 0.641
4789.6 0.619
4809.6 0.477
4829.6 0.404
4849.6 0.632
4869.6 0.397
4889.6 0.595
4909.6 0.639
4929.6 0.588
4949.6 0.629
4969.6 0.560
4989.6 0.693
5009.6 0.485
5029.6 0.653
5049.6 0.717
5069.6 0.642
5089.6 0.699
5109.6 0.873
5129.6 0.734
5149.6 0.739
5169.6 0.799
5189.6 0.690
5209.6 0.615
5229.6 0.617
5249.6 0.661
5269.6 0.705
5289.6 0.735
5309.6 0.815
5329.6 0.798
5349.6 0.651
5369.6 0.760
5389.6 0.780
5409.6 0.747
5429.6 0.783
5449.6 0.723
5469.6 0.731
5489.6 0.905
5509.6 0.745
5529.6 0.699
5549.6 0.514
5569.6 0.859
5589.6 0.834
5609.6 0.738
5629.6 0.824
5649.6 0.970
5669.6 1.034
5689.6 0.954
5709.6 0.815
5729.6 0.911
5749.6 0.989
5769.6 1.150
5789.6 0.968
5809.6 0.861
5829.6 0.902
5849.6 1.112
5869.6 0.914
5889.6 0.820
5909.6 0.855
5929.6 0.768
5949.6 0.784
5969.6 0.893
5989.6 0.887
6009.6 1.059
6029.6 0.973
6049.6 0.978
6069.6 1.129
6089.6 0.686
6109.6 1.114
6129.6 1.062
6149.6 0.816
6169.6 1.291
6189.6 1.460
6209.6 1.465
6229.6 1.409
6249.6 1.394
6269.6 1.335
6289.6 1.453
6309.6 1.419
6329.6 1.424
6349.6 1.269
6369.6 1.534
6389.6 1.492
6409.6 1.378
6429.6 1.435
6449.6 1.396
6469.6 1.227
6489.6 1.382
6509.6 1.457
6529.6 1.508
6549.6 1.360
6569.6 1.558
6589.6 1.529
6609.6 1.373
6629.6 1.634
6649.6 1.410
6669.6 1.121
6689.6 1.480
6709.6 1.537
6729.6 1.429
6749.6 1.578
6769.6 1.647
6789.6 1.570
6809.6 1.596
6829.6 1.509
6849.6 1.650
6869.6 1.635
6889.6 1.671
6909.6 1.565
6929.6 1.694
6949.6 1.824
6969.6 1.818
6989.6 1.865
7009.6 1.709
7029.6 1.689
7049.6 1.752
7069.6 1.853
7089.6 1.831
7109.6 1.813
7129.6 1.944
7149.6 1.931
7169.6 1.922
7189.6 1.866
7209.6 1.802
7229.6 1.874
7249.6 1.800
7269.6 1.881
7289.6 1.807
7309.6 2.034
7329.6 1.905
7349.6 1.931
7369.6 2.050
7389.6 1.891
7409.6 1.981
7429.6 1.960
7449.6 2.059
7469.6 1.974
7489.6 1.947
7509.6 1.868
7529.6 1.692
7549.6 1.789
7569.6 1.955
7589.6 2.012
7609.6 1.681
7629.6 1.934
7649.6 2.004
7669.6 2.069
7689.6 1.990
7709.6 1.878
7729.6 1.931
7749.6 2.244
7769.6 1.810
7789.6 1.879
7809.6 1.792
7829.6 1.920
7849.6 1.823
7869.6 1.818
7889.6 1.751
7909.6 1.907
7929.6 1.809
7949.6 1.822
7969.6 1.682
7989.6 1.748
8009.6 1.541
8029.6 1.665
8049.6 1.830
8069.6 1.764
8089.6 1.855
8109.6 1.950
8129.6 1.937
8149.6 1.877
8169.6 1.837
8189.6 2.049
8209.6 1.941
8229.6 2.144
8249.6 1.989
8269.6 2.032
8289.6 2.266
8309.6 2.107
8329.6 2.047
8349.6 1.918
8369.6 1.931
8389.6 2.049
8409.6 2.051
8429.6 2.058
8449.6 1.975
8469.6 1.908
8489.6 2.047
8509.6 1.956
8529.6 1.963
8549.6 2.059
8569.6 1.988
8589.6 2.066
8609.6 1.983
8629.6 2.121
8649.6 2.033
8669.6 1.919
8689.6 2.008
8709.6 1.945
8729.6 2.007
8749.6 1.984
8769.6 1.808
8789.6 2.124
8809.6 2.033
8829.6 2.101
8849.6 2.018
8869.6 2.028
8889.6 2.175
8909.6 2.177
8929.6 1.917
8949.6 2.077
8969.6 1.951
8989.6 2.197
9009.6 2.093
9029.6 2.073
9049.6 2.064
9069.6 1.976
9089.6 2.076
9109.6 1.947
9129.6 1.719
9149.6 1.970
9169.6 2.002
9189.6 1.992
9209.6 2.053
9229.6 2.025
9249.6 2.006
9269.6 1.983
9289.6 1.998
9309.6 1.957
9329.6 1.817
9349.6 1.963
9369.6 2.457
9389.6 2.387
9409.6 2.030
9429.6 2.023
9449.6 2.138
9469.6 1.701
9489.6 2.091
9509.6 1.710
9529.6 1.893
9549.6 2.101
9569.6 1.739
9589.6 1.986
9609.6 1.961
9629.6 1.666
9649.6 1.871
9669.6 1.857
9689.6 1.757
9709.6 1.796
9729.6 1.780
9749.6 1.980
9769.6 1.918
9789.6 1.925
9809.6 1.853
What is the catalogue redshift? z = 0.548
